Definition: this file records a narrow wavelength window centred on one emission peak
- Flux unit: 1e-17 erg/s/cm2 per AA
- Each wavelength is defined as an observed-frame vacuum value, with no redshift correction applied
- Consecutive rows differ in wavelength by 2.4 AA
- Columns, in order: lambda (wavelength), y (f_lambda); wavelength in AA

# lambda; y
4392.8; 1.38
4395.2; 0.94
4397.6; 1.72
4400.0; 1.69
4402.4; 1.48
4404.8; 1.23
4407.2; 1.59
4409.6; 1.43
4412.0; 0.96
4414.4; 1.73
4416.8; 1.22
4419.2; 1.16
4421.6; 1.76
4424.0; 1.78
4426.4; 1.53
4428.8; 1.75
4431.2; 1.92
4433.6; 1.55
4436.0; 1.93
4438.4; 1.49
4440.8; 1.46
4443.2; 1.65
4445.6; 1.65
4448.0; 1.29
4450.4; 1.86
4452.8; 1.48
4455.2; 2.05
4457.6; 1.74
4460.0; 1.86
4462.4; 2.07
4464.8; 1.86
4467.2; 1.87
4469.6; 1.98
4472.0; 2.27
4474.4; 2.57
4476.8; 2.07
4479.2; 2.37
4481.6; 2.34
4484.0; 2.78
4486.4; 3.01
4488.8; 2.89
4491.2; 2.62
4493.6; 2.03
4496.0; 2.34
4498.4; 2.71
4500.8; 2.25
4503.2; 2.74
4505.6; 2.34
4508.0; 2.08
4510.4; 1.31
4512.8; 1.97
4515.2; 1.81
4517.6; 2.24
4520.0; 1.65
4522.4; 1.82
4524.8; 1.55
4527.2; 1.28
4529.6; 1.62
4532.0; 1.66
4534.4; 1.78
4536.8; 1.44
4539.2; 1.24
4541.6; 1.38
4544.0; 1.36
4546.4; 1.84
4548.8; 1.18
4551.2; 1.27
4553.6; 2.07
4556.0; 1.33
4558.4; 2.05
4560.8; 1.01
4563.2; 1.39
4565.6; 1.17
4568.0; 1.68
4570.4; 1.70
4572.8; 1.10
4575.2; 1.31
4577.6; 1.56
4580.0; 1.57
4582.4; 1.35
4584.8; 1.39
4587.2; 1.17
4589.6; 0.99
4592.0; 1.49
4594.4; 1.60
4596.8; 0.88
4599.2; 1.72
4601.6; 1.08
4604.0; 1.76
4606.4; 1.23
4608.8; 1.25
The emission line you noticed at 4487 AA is Mg II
